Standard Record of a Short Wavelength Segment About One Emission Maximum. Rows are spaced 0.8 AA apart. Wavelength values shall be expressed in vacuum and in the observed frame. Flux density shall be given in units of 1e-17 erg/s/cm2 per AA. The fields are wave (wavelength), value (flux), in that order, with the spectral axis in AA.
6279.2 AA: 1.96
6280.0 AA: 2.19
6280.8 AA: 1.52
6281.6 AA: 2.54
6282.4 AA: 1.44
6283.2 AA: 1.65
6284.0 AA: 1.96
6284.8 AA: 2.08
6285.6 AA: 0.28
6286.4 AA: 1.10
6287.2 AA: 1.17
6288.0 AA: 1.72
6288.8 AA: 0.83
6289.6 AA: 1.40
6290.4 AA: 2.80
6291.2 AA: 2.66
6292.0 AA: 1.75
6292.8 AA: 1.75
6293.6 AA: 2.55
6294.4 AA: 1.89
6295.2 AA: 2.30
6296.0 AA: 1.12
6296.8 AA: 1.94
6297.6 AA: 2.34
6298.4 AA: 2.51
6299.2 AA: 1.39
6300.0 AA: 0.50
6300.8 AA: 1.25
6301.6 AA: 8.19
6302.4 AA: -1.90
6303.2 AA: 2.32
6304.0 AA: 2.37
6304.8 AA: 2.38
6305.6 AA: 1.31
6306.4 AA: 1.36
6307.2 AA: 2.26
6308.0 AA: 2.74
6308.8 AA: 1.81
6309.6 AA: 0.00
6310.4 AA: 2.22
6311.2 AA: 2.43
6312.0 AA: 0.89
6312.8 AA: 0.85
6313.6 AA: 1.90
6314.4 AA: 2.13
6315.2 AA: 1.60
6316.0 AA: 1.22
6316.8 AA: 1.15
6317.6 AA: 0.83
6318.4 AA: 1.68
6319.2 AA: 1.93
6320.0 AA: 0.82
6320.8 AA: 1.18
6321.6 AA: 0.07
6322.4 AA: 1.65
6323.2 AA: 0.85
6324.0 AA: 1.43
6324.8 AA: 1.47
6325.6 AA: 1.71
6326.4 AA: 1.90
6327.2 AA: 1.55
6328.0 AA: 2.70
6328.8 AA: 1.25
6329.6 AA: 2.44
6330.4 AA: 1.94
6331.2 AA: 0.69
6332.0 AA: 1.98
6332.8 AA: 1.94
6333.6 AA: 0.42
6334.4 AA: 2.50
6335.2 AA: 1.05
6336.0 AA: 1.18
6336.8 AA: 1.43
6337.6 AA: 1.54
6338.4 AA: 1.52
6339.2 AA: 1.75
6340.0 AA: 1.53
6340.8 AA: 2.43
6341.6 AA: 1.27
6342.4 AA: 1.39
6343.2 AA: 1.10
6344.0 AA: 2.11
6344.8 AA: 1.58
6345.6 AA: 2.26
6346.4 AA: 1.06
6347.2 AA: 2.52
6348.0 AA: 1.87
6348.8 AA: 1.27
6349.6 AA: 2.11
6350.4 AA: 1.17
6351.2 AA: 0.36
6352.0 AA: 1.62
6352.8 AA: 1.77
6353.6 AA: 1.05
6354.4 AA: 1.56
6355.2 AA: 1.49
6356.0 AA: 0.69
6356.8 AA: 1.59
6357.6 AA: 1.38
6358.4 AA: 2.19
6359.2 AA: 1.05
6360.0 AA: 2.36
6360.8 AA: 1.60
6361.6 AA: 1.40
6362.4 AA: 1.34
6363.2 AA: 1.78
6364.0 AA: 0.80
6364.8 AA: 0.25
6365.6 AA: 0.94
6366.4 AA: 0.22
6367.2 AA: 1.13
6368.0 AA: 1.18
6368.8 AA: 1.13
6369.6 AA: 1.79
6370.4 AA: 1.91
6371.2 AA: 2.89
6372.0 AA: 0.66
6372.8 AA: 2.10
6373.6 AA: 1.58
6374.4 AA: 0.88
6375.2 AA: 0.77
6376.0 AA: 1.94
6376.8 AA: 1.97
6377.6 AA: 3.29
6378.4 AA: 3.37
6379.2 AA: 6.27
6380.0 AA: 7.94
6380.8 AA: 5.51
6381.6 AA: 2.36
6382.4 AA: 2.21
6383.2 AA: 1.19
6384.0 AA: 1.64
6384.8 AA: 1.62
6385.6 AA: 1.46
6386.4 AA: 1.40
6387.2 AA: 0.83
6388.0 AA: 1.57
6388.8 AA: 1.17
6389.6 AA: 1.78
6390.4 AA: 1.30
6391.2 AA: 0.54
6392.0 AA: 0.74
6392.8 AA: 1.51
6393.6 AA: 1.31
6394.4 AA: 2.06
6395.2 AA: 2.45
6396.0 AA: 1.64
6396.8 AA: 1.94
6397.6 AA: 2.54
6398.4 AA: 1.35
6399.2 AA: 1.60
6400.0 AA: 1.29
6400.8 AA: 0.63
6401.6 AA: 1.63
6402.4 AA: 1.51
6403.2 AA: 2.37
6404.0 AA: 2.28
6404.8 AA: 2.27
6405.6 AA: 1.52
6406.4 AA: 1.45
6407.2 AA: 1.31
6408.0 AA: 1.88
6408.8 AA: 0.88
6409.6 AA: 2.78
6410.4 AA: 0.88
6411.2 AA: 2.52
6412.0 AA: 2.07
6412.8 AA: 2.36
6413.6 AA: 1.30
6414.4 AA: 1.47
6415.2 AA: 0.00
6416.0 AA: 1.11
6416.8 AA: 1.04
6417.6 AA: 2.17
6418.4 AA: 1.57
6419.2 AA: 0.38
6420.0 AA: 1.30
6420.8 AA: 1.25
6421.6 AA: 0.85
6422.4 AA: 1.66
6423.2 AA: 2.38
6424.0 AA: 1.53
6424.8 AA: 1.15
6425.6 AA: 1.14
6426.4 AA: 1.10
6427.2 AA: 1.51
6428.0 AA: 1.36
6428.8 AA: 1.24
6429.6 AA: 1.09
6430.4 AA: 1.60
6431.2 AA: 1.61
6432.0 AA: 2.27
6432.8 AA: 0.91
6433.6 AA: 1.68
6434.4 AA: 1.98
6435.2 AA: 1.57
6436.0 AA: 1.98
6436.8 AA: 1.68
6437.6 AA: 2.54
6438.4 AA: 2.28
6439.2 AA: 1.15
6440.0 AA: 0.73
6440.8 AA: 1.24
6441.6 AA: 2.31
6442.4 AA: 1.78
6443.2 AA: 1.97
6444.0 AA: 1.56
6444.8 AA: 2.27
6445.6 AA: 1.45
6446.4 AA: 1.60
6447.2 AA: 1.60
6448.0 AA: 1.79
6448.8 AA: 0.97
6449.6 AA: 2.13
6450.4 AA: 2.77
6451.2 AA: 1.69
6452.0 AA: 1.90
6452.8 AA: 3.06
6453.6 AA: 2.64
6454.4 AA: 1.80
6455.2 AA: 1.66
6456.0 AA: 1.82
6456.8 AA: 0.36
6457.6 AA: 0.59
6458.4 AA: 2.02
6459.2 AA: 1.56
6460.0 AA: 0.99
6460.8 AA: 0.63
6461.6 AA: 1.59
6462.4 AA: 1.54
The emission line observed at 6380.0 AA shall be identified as H-beta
